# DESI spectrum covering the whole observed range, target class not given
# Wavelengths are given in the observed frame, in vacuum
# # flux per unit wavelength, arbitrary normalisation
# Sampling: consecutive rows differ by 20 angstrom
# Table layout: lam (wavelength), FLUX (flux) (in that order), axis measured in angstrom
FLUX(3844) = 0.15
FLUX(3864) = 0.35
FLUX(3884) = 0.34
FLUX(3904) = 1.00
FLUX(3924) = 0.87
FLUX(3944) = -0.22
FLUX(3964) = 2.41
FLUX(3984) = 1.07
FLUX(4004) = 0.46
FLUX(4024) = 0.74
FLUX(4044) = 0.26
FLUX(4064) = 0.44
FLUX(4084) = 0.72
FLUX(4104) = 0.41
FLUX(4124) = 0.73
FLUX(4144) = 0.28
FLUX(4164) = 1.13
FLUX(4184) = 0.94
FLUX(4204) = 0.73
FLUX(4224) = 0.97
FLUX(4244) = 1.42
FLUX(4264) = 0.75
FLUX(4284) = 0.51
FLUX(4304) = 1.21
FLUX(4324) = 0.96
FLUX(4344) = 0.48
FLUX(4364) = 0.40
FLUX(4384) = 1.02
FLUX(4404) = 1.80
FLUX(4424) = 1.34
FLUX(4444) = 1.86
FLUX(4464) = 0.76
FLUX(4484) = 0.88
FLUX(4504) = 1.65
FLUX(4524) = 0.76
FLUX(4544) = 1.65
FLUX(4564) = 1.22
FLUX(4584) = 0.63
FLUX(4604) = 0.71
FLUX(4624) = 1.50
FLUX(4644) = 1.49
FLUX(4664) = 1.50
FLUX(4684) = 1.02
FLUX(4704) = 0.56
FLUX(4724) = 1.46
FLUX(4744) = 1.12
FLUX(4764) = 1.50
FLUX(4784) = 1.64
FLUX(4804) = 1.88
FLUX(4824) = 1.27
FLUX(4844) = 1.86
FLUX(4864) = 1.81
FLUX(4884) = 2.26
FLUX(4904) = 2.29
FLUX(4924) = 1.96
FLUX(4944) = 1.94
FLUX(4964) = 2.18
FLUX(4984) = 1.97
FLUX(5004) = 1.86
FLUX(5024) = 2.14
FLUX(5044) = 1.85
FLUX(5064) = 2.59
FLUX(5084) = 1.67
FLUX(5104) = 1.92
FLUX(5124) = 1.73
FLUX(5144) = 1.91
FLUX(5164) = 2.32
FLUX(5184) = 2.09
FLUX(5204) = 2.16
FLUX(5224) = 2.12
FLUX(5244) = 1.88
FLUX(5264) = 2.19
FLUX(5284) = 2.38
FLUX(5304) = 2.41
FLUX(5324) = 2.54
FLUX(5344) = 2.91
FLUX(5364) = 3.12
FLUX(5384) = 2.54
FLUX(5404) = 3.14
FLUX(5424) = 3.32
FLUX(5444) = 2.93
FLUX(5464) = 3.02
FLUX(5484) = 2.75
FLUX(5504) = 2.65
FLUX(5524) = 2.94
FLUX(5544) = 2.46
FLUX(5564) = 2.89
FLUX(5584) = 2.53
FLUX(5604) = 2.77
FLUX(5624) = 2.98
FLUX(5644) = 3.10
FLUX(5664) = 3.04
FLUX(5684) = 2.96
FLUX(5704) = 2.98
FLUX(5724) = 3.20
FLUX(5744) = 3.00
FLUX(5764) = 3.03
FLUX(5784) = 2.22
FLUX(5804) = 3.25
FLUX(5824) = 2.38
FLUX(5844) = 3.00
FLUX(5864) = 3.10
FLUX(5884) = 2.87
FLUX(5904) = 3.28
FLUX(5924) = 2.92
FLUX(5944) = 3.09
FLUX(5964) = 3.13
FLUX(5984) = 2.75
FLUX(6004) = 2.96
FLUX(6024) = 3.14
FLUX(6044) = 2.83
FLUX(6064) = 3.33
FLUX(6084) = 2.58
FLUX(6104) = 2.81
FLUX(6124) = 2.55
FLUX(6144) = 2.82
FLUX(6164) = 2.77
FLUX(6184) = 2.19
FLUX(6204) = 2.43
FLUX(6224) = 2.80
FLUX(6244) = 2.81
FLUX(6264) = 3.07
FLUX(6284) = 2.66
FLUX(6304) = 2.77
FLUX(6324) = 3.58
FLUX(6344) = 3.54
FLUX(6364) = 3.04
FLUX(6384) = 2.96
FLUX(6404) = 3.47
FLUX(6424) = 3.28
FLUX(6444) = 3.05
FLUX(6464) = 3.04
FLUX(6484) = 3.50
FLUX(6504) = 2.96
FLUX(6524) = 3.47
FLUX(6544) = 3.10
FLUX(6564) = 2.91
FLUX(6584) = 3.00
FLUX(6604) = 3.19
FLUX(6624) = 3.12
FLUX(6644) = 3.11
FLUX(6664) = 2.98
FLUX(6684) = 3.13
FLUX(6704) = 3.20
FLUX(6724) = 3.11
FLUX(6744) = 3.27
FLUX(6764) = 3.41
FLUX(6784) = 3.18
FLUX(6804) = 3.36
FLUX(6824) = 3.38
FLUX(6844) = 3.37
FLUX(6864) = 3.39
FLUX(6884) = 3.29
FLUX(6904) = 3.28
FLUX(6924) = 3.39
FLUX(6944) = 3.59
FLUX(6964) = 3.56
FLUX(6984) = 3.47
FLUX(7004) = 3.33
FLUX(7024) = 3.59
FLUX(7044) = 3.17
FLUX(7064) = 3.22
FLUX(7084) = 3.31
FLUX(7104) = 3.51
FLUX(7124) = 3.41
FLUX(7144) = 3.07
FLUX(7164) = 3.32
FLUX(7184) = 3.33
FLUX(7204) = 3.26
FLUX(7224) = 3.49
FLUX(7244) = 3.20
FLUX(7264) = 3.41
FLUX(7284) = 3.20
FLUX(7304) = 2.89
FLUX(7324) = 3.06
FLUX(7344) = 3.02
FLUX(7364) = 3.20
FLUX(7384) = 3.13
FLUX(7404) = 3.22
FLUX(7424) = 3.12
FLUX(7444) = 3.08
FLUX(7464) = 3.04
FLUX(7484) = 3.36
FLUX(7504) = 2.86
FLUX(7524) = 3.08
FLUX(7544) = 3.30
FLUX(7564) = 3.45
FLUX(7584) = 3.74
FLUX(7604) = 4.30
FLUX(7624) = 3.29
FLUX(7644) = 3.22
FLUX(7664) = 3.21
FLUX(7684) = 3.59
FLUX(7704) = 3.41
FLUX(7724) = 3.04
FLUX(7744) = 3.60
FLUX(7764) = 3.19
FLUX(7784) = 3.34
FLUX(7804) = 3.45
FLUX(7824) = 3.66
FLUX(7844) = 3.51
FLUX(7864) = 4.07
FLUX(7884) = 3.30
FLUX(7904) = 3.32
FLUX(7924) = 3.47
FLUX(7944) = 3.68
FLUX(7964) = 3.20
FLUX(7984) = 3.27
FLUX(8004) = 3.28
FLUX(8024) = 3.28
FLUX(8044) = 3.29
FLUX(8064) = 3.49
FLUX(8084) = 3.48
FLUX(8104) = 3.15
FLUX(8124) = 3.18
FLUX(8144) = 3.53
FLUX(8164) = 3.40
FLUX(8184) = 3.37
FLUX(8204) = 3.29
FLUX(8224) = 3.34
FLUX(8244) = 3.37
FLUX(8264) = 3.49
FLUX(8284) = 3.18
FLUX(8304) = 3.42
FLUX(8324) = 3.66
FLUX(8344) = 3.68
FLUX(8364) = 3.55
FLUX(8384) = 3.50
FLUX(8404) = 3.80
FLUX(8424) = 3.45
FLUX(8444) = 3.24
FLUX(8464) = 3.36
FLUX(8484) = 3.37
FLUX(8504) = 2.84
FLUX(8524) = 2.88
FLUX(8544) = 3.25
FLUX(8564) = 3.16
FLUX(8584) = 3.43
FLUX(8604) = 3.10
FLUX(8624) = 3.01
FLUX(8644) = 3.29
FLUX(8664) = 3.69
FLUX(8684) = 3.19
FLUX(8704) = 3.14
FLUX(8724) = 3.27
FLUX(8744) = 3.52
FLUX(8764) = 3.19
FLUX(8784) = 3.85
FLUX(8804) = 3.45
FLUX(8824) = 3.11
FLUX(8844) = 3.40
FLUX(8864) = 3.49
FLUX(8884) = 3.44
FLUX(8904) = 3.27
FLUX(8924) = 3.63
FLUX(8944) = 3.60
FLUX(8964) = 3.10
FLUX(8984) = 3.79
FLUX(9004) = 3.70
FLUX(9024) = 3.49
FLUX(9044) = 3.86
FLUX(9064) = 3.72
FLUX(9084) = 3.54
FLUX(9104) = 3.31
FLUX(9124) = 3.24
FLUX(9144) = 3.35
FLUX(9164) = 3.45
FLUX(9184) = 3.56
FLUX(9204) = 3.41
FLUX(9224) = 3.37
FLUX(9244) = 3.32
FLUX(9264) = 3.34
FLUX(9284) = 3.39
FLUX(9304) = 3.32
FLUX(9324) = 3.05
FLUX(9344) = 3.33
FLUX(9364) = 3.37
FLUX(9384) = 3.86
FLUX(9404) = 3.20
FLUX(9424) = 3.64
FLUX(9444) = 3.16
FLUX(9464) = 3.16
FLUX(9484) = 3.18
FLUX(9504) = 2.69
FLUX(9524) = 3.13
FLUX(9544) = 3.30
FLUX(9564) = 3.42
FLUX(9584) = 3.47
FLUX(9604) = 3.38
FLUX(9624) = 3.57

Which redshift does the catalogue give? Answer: 0.194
